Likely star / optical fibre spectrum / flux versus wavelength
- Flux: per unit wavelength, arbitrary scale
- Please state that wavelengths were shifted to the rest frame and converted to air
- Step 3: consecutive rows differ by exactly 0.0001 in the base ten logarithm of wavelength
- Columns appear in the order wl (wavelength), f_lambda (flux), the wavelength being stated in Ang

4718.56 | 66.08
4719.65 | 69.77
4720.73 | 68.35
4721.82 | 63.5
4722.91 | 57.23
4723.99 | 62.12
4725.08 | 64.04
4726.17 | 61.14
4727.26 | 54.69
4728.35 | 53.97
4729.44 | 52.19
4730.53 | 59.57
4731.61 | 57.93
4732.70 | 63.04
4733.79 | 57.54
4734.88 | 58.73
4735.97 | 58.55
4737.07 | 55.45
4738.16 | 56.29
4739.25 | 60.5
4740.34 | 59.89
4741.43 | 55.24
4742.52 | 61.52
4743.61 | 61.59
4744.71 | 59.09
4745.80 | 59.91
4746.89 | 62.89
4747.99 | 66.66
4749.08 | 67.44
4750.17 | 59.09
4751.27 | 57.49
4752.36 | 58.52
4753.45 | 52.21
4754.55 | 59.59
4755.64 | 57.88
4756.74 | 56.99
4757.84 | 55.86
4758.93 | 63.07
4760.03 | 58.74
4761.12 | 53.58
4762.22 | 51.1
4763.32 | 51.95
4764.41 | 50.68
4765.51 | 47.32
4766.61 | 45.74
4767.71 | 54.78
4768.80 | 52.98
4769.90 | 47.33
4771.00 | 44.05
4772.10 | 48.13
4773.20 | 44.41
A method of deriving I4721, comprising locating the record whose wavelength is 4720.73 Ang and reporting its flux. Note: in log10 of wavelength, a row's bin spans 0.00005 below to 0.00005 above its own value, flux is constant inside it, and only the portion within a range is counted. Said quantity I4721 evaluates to 68.35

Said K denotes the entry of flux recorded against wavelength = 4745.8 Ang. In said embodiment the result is 59.91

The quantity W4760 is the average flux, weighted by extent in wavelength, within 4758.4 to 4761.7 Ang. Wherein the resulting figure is 58.3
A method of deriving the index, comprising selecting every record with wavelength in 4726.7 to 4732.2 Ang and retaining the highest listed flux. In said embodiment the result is 59.57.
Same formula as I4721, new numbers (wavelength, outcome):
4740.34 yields 59.89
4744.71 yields 59.09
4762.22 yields 51.1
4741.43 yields 55.24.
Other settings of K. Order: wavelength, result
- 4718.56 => 66.08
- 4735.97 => 58.55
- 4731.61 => 57.93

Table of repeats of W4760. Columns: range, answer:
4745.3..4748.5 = 63.1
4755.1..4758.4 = 56.9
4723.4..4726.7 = 62.4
